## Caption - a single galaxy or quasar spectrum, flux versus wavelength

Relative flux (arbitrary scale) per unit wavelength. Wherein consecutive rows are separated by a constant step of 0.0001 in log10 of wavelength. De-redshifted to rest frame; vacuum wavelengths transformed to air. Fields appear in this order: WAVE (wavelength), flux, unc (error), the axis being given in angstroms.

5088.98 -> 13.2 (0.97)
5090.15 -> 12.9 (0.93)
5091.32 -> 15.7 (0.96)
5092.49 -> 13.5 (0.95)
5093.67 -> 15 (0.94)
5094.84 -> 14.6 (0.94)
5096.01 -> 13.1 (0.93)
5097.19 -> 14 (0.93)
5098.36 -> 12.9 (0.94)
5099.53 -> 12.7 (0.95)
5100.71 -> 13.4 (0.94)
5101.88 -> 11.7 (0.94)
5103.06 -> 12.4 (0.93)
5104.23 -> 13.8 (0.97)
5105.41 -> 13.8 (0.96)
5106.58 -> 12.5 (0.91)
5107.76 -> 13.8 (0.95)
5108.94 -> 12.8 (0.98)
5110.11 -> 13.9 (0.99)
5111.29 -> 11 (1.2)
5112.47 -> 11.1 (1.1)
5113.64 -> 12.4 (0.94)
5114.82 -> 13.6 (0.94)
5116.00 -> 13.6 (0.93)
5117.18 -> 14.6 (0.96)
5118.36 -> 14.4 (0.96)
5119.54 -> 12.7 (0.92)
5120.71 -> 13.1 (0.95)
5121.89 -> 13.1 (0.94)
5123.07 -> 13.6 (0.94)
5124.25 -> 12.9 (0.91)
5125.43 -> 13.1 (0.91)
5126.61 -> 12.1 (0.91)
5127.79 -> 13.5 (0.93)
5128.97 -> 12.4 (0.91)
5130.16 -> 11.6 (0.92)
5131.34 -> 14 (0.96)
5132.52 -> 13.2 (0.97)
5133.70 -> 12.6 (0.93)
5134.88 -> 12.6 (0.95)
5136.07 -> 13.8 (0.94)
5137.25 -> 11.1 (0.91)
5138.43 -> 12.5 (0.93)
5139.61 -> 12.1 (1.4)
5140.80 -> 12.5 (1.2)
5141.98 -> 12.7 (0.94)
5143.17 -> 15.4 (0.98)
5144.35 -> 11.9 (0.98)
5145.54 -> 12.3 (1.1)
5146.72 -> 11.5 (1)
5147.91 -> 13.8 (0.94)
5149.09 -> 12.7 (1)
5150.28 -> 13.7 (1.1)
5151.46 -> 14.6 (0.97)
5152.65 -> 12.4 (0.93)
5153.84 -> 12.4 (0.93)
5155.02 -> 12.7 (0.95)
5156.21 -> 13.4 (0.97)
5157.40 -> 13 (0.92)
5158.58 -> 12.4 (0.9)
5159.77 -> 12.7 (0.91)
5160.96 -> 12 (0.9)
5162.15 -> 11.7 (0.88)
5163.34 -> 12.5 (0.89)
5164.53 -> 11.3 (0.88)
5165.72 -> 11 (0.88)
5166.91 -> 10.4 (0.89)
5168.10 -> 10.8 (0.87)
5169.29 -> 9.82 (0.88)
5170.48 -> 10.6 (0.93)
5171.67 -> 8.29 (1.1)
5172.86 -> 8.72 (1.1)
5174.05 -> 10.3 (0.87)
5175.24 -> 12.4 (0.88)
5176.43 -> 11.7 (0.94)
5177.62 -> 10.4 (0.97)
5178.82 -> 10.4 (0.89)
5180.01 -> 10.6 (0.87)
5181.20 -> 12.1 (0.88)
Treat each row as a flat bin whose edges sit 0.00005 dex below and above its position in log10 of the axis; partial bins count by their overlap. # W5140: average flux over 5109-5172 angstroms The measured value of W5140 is 12.5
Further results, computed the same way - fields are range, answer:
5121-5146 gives 12.8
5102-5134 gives 13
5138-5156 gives 12.9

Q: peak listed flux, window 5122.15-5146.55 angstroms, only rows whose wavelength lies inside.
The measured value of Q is 15.4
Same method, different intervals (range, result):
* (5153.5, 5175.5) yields 13.4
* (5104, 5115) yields 13.9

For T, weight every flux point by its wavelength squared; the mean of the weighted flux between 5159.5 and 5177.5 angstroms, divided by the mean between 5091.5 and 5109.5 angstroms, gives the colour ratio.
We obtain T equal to 0.8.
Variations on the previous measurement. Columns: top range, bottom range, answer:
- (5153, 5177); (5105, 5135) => 0.89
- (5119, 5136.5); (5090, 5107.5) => 0.97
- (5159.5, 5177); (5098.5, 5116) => 0.87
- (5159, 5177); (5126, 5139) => 0.88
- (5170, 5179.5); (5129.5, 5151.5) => 0.82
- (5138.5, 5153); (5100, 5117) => 1.02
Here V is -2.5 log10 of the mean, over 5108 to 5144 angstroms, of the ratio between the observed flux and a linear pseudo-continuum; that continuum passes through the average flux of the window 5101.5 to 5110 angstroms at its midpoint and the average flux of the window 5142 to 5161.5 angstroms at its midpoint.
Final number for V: 0.005 mag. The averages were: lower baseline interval 13.1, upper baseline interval 12.9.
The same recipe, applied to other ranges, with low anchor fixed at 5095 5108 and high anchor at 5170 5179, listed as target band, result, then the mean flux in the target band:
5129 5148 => -0.09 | 12.7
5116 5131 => -0.07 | 13.1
